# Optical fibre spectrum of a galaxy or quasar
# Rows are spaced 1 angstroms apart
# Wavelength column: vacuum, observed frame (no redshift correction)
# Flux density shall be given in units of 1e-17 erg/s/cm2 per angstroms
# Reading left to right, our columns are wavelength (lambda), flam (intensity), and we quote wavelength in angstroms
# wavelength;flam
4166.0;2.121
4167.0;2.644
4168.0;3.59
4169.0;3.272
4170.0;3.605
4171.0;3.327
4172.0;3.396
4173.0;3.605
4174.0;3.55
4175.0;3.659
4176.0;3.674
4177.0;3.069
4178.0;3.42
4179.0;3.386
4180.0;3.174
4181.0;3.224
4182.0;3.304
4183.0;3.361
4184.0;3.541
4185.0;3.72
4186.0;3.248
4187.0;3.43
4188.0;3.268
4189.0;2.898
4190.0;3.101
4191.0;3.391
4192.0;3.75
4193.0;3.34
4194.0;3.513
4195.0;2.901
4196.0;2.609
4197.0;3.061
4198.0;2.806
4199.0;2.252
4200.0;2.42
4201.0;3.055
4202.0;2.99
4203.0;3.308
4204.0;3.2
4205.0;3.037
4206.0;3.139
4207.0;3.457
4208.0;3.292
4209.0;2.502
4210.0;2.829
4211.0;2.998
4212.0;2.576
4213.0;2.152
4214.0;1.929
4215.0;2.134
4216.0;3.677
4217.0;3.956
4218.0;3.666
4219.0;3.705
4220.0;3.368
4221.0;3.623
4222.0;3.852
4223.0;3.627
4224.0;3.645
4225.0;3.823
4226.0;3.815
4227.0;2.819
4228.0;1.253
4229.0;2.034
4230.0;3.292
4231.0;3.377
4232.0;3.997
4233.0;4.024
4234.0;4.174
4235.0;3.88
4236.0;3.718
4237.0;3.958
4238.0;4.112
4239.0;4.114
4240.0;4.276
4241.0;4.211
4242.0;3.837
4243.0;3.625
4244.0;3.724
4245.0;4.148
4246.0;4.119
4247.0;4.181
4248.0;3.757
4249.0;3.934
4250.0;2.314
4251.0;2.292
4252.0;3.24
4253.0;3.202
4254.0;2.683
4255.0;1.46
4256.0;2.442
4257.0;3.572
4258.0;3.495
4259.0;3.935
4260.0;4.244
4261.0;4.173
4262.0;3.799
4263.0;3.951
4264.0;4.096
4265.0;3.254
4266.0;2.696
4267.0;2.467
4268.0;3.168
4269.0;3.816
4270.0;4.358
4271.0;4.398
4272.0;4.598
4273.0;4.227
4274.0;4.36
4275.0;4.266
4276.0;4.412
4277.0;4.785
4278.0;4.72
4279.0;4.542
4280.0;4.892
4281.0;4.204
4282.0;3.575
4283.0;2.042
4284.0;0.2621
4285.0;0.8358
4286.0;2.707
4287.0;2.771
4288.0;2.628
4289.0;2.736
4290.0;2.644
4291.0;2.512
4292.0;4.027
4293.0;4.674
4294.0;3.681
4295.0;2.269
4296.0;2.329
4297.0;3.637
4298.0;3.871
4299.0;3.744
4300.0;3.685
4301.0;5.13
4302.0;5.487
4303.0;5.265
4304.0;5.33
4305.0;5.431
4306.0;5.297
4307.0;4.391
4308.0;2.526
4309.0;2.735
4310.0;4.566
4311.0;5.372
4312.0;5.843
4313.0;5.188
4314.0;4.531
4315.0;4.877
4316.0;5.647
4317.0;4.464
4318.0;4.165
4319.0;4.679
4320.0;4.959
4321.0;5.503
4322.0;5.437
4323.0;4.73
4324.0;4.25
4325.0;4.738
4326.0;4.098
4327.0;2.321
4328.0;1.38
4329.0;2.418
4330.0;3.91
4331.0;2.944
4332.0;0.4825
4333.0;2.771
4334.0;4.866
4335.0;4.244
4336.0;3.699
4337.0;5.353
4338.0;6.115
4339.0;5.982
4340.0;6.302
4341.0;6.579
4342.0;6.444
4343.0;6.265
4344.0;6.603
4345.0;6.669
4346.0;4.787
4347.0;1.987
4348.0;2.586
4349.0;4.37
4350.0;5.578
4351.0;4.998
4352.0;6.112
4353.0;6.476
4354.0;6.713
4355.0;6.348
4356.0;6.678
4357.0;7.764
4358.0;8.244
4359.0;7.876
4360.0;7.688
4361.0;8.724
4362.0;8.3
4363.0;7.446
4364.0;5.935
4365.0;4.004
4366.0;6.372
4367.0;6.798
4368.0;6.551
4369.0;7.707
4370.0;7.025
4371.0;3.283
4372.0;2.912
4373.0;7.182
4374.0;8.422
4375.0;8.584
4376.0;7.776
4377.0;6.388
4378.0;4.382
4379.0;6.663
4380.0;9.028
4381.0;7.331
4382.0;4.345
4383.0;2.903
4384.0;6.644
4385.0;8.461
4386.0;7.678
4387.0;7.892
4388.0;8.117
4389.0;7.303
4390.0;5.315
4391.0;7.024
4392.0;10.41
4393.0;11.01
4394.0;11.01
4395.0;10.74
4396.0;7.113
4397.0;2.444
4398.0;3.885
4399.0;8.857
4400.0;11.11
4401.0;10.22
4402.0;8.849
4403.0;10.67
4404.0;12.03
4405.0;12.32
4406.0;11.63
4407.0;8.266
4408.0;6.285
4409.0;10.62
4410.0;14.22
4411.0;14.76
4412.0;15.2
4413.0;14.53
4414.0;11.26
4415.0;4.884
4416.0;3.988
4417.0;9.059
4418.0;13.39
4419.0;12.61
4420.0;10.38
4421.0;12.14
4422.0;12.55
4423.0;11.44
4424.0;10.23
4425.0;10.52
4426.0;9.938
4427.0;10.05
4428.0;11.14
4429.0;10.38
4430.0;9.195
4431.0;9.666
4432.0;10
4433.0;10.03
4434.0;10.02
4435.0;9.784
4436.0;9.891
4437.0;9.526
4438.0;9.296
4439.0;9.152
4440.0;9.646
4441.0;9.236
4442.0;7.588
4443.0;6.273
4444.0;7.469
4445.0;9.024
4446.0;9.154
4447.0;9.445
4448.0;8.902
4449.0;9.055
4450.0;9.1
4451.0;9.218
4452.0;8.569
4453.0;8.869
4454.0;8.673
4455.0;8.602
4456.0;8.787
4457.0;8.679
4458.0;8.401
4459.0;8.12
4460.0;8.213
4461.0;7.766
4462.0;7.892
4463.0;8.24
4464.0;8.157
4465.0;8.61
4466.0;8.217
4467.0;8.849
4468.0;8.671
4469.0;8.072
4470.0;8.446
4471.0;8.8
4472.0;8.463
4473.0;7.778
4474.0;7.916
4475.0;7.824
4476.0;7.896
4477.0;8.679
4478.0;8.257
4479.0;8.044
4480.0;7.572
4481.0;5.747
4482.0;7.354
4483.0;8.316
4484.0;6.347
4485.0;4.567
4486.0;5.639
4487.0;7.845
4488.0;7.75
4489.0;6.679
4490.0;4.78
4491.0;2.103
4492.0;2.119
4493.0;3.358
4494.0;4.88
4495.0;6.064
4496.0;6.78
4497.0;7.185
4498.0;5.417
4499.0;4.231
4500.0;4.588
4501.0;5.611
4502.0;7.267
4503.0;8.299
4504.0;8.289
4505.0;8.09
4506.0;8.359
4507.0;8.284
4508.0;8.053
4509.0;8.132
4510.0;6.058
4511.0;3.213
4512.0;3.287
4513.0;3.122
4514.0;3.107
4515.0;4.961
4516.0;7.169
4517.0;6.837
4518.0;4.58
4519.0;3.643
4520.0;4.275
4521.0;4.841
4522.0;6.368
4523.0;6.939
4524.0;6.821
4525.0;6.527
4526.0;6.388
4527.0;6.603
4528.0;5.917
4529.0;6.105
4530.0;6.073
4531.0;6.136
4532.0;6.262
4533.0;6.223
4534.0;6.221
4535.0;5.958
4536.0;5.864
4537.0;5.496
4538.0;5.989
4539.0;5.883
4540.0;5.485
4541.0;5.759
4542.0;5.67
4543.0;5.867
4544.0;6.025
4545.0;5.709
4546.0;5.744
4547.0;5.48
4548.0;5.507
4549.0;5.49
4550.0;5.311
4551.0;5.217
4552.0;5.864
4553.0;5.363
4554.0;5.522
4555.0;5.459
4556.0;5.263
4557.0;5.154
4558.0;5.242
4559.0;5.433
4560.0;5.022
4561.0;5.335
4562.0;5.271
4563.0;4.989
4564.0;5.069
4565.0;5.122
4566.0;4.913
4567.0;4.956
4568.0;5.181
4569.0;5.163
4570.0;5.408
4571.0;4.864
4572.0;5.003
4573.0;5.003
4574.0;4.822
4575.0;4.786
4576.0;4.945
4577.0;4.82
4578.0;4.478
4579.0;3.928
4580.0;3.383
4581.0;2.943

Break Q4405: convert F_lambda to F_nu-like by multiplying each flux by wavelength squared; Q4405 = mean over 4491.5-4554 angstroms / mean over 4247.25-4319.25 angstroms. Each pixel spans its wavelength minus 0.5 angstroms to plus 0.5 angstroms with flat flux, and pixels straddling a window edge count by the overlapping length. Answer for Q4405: 1.72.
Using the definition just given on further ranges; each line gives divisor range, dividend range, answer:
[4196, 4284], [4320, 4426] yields 2.23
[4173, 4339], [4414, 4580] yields 2.15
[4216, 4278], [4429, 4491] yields 2.51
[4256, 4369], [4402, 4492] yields 2.10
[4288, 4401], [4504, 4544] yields 1.16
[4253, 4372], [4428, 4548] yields 1.71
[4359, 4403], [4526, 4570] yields 0.83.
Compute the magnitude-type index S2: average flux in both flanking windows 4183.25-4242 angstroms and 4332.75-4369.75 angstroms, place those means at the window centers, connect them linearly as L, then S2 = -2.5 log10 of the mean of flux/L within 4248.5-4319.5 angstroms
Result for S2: 0.24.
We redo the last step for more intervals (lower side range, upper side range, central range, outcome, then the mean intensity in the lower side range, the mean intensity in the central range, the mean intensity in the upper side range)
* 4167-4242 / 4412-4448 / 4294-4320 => 0.386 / 3.3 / 4.41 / 9.86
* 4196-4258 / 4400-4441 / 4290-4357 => 0.443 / 3.27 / 4.57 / 10.5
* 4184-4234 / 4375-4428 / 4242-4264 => 0.288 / 3.15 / 3.47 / 9.16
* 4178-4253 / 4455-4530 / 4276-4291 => 0.305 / 3.32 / 3.12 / 6.7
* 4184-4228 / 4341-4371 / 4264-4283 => 0.144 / 3.14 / 3.99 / 6.27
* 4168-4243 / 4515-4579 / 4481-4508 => -0.192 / 3.31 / 6.19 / 5.52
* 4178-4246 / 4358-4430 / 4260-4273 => 0.286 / 3.31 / 3.77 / 8.62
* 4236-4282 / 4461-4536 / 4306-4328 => -0.008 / 3.78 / 4.47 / 6.52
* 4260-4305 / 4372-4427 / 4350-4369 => 0.058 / 3.69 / 6.82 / 9.03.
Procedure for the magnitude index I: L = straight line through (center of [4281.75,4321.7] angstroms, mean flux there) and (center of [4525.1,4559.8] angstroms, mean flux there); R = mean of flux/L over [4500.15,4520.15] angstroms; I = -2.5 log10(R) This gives -0.10 mag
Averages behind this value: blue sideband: 3.91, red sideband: 5.76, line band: 6.04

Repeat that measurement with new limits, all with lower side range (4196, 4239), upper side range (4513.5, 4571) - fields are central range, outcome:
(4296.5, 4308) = -0.19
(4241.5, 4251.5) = -0.05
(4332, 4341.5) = -0.19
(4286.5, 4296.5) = 0.23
